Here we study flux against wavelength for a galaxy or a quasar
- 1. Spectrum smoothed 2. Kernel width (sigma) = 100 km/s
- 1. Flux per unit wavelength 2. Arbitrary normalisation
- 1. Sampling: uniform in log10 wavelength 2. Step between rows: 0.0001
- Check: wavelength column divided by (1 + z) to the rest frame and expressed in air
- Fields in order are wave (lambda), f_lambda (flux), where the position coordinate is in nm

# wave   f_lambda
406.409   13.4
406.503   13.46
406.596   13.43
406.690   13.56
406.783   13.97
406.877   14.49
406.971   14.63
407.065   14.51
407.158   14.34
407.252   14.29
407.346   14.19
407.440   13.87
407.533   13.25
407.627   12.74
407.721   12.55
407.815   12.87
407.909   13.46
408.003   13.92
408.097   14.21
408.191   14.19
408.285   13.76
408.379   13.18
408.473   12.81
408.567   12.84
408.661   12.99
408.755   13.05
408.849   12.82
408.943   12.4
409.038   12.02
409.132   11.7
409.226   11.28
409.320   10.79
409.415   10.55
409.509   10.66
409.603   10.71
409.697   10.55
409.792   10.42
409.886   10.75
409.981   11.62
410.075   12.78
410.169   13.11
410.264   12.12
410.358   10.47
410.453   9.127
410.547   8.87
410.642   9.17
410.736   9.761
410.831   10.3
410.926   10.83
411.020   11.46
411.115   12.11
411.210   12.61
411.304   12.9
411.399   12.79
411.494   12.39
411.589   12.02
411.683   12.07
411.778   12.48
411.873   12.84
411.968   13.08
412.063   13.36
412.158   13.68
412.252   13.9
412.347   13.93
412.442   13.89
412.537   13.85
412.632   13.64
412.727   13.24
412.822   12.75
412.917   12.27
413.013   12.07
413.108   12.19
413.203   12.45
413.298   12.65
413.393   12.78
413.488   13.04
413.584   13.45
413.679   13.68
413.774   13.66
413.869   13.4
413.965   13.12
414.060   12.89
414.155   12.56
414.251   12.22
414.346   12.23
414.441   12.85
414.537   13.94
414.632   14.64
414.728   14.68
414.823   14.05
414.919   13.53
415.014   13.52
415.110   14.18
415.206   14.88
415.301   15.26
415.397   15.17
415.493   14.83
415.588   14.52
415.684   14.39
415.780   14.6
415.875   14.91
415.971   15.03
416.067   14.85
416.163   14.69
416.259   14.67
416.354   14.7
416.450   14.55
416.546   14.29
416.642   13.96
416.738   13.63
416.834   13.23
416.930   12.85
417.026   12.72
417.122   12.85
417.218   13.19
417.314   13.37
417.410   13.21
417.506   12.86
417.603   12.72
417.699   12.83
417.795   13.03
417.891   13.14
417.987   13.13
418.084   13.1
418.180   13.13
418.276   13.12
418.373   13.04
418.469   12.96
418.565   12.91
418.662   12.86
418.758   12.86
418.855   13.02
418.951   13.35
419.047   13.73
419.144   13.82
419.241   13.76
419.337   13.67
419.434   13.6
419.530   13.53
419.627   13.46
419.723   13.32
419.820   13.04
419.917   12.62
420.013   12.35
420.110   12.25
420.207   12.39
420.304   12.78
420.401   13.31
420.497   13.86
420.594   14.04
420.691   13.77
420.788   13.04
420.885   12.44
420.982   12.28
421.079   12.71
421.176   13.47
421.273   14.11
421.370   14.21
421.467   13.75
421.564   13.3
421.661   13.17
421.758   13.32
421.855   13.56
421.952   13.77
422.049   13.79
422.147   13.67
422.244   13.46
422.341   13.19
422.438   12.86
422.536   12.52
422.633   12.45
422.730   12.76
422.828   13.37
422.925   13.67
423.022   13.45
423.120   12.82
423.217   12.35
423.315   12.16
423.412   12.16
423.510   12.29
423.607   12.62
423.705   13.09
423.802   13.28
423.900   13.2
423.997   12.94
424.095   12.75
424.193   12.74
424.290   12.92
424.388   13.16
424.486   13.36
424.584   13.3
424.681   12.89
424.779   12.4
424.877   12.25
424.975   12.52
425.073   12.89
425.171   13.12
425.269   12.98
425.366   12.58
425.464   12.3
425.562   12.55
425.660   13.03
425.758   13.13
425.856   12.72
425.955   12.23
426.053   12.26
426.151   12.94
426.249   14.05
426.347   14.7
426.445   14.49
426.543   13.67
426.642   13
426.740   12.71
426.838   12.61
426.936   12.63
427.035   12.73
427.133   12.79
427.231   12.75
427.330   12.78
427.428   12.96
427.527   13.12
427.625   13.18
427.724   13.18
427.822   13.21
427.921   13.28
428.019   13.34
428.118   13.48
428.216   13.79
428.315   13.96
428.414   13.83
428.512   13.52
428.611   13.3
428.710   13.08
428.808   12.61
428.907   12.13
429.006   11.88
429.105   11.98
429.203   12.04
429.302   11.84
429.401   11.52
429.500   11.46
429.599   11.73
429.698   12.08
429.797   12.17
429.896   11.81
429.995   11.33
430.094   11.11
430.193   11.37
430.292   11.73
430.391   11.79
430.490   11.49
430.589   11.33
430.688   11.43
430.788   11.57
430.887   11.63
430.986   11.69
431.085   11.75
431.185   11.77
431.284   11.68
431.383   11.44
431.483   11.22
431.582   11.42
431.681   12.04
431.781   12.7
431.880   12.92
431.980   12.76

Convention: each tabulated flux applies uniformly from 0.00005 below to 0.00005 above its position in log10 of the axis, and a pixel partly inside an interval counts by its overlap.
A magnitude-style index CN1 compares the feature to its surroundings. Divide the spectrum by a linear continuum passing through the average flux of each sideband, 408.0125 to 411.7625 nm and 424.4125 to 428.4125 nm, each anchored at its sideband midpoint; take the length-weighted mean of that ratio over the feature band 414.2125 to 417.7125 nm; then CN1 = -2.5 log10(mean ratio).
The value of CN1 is -0.14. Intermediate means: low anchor 11.8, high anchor 13.1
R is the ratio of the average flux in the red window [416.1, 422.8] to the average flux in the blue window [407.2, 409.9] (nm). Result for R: 1.1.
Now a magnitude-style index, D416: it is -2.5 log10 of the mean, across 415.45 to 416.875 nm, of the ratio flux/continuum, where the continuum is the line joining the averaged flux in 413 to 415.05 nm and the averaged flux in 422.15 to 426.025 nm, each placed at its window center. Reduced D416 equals -0.11 mag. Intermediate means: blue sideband 13.2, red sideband 12.8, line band 14.5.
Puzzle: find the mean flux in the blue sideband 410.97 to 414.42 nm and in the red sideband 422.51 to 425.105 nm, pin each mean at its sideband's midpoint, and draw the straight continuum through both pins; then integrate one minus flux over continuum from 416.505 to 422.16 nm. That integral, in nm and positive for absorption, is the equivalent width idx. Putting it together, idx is -0.171 nm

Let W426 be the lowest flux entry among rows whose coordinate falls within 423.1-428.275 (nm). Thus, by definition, 12.16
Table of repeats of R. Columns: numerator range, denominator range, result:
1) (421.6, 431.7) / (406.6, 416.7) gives 0.97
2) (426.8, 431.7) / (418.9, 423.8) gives 0.93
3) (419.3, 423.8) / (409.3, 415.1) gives 1.06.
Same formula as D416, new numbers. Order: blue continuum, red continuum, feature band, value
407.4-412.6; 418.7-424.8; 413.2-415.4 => -0.08 mag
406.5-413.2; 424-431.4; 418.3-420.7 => -0.05 mag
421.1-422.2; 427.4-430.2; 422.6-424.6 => 0.04 mag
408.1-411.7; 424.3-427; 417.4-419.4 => -0.06 mag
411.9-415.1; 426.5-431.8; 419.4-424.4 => -0.03 mag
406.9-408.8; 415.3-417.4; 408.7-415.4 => 0.12 mag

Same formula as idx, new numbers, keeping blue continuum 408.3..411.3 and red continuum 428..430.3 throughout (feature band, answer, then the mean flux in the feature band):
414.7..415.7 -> -0.23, 14.5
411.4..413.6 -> -0.26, 12.9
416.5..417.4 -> -0.12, 13.3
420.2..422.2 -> -0.23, 13.4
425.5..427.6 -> -0.13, 13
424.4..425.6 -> -0.06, 12.8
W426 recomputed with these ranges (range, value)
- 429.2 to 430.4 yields 11.11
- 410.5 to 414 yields 8.87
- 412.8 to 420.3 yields 12.07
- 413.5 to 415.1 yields 12.22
